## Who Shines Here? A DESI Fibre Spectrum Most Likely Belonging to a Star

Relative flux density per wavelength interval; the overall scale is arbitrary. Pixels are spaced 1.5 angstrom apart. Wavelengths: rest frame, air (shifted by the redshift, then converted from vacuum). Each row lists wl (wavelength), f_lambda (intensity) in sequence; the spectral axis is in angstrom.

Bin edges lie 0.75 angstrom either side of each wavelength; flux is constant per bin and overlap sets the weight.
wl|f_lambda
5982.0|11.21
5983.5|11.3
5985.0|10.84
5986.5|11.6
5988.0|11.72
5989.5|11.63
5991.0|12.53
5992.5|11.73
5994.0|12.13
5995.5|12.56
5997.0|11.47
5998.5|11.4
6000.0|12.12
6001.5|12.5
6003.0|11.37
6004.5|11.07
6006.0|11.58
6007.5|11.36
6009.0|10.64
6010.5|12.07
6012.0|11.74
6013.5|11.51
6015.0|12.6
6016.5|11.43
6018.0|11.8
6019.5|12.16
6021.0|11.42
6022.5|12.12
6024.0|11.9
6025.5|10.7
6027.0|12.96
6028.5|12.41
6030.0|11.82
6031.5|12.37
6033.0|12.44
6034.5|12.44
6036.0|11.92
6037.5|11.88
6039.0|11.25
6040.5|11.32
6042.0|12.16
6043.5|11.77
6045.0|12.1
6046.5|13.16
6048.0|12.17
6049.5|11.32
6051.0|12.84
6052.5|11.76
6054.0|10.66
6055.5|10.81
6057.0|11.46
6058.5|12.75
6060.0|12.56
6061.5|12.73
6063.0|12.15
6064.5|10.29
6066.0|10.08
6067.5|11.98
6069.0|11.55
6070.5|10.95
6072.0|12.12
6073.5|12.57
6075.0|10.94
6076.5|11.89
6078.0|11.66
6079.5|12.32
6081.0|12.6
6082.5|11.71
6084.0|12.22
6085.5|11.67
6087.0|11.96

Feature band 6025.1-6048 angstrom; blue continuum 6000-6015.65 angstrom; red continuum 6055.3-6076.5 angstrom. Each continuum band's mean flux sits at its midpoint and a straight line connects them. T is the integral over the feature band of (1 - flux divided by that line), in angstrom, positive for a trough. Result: -0.8 angstrom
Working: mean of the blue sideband 11.7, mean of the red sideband 11.7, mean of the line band 12.1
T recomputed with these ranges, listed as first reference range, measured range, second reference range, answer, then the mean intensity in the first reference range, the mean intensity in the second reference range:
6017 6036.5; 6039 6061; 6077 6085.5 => 0.3 angstrom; 12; 12.1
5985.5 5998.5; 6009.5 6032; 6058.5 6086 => -0.1 angstrom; 11.9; 11.8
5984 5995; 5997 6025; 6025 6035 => 0.7 angstrom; 11.7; 12.2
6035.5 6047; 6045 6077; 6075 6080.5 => 0.3 angstrom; 11.9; 11.8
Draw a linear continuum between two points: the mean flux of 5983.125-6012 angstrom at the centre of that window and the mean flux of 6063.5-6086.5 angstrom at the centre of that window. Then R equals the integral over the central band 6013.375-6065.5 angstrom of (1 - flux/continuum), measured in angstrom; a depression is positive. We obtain -1.1 angstrom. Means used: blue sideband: 11.7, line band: 11.9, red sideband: 11.6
